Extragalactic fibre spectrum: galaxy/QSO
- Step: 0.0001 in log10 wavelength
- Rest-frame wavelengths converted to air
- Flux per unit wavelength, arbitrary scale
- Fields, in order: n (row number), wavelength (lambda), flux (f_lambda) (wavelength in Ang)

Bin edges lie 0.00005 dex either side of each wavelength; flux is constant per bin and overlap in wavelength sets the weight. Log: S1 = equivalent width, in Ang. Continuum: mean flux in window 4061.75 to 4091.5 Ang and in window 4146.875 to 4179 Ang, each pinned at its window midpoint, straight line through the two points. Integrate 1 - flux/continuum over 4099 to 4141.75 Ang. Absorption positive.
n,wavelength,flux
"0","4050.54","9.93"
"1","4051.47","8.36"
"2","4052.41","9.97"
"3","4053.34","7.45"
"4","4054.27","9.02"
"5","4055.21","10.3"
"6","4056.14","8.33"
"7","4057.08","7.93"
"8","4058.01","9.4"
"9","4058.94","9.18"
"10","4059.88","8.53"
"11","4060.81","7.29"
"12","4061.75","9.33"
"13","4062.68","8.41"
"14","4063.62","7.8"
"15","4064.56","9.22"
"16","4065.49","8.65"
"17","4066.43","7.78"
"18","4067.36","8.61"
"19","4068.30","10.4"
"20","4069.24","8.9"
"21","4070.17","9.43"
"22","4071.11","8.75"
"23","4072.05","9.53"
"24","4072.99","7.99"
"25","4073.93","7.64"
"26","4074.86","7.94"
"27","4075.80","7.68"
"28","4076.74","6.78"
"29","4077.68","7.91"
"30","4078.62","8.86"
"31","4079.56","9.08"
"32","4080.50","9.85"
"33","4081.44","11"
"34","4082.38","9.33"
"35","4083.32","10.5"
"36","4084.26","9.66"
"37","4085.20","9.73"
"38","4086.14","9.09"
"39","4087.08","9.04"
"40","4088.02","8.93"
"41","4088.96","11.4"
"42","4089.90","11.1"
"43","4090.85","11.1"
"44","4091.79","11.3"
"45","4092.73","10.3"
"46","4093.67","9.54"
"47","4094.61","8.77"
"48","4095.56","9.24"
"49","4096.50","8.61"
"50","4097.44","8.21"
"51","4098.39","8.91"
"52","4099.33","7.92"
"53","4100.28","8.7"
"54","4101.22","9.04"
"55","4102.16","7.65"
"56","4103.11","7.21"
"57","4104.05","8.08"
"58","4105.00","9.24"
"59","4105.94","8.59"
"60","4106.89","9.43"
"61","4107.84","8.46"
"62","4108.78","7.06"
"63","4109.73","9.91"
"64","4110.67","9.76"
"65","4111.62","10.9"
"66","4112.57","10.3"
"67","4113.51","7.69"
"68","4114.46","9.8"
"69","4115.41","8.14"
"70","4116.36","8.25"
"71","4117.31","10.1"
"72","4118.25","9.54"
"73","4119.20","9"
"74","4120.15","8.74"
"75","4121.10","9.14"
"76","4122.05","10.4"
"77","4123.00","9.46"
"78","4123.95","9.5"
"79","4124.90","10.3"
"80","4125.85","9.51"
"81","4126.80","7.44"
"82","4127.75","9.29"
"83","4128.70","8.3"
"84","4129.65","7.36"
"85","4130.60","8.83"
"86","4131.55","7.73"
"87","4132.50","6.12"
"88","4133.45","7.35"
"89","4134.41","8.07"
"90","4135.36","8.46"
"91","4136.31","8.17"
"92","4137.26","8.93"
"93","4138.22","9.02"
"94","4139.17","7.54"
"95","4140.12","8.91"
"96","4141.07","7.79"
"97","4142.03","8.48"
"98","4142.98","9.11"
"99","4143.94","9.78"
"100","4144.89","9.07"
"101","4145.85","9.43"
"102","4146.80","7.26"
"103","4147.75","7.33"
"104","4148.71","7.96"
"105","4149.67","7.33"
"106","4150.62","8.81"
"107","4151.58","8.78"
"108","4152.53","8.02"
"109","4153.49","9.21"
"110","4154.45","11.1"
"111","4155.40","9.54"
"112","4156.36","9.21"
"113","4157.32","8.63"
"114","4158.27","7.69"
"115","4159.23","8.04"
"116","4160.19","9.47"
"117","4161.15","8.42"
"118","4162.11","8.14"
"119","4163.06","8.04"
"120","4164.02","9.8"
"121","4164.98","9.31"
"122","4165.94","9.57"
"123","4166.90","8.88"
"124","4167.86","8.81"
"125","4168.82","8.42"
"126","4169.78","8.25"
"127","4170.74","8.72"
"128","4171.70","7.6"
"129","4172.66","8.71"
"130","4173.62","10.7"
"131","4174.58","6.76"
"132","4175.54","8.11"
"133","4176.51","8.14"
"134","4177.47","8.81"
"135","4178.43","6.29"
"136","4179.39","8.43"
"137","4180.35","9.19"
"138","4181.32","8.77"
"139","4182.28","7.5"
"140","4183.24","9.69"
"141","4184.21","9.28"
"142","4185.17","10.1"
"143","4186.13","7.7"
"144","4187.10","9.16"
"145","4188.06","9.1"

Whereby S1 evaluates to 0.7 Ang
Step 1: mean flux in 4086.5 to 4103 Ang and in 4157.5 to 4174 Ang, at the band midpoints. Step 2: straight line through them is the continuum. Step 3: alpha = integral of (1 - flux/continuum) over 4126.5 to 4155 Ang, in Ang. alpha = 1.8 Ang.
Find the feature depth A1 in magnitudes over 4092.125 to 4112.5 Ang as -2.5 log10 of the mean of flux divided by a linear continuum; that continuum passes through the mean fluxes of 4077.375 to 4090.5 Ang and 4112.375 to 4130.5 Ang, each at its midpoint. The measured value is 0.06 mag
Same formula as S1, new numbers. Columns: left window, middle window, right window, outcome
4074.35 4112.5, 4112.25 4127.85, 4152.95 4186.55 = -0.34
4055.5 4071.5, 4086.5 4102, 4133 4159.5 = -1.45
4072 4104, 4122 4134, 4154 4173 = 0.58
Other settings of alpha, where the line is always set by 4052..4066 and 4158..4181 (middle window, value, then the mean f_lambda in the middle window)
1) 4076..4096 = -2.2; 9.62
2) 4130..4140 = 0.6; 8.05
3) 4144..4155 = -0.1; 8.63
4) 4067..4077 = 0.2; 8.55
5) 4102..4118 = -0.5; 8.89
